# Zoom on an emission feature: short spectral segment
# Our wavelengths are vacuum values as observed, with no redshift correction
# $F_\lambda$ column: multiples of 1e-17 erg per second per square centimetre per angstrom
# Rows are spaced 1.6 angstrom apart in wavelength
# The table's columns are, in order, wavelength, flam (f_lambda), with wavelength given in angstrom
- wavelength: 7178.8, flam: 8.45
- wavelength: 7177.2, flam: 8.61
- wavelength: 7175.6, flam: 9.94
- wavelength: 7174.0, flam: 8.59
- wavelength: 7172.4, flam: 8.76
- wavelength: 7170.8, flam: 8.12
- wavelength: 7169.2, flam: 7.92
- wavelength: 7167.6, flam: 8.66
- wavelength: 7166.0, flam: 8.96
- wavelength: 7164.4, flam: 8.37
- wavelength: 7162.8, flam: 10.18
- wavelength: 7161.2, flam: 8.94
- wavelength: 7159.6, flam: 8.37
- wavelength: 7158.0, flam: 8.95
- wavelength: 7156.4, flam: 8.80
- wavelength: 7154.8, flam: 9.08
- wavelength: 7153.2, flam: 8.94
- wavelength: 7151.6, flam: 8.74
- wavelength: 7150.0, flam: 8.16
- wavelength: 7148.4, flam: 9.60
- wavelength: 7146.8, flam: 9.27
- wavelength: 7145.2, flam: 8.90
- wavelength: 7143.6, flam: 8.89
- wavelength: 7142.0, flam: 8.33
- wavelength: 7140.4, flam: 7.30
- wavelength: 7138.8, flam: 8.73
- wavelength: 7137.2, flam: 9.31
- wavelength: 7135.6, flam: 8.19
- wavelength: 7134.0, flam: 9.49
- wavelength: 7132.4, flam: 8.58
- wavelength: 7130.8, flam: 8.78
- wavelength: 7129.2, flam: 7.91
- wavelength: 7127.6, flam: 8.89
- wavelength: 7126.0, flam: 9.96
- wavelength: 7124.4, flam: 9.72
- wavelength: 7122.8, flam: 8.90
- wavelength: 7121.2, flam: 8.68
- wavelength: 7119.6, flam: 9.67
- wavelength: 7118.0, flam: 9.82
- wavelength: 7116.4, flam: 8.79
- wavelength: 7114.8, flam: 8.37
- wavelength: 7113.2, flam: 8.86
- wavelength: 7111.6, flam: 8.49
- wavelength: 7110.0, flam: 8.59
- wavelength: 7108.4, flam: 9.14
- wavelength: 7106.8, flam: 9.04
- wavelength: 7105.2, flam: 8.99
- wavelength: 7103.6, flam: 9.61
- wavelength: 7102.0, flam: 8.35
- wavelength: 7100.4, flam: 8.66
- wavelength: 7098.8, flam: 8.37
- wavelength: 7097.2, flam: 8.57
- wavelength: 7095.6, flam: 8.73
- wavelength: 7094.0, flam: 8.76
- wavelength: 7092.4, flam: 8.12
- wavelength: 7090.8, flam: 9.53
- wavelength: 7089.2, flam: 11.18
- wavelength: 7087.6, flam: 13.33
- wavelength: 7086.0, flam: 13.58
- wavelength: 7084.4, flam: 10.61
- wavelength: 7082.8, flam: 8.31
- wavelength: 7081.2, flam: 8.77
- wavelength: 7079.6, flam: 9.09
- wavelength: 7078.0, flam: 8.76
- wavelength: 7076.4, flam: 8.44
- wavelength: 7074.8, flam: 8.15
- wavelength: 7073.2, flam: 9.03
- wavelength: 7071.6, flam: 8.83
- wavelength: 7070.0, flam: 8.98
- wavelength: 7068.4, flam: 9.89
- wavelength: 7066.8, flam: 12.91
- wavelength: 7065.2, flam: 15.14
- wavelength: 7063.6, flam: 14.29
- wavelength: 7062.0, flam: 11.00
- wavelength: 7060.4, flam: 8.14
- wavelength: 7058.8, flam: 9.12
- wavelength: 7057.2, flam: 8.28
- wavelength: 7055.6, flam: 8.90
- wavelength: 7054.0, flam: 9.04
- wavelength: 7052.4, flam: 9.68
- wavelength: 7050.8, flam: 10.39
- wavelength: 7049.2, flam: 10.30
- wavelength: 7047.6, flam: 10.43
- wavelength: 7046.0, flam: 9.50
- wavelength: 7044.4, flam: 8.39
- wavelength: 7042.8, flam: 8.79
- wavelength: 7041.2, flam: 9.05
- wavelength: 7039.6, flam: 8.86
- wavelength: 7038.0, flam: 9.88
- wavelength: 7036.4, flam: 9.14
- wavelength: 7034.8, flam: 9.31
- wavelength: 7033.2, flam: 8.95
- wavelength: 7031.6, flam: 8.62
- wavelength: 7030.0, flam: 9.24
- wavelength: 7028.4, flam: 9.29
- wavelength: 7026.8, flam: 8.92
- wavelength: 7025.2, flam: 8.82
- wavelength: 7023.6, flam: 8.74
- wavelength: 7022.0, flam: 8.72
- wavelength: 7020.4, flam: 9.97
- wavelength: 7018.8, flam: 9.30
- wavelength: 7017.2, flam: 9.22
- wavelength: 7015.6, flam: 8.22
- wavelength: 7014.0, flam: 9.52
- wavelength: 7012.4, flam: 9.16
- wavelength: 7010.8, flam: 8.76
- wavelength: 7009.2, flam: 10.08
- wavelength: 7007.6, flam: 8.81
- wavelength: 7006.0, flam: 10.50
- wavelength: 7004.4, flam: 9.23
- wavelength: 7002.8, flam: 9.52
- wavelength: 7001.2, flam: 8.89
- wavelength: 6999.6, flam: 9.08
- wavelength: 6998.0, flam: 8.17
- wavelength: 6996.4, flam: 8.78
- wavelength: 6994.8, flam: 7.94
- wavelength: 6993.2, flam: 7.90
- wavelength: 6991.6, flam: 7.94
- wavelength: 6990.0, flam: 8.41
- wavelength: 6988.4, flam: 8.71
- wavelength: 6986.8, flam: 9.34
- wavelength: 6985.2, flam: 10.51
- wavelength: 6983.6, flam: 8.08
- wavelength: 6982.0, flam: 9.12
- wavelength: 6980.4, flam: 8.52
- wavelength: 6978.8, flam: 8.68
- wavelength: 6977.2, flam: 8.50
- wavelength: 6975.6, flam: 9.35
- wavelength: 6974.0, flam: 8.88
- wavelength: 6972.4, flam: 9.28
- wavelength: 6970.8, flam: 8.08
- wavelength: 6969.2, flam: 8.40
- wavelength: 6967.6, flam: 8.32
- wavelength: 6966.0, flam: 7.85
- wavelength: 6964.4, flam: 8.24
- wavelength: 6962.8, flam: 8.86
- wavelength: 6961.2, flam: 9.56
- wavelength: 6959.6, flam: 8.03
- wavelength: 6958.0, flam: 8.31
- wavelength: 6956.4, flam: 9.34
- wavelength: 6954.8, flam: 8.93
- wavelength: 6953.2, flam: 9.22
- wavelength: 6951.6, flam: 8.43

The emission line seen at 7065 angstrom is Halpha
